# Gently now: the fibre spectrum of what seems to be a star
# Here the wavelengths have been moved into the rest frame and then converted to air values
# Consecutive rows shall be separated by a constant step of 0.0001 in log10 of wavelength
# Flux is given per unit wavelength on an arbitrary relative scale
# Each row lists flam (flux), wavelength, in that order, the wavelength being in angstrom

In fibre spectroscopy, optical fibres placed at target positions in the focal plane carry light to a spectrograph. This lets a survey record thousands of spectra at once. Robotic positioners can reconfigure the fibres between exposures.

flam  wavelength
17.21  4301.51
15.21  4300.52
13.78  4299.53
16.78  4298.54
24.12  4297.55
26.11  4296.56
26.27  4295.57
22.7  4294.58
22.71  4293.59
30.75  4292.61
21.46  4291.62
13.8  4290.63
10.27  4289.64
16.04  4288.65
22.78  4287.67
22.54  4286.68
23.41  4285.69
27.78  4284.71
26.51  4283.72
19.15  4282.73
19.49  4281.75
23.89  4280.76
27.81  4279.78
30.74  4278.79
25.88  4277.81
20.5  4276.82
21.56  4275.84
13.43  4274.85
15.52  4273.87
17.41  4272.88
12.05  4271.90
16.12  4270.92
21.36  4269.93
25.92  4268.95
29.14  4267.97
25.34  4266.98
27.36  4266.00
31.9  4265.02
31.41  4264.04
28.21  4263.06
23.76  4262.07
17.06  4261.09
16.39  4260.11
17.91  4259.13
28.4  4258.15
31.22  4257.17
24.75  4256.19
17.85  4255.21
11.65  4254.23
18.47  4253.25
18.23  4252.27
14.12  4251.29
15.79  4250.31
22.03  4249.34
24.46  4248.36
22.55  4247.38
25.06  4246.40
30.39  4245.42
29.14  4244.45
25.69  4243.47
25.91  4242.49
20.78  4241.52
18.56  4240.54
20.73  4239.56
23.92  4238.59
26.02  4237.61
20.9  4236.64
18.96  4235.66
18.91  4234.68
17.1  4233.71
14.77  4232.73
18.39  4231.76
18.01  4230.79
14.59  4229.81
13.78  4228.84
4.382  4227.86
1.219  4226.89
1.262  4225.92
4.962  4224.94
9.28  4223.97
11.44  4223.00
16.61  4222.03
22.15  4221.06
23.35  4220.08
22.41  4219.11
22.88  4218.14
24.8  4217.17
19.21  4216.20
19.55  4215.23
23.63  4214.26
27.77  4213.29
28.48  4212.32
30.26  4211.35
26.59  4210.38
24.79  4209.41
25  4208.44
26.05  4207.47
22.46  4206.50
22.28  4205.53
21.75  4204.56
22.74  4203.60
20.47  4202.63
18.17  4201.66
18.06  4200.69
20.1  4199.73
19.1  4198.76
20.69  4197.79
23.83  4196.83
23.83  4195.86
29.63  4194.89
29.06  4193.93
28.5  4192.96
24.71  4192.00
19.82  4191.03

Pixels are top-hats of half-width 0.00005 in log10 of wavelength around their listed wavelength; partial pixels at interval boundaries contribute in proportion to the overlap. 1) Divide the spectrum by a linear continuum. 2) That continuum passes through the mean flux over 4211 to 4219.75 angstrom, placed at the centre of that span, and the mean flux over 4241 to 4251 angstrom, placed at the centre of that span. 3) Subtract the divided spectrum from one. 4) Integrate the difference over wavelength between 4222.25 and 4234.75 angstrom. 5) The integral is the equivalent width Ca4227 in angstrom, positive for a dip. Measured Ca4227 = 6.7 angstrom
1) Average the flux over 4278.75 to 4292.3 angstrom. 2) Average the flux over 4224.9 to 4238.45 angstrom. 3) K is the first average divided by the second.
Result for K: 1.51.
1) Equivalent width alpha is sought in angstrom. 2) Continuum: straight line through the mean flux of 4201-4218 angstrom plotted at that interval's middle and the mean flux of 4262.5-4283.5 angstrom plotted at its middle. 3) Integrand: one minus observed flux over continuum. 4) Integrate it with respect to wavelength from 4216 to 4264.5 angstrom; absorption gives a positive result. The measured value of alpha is 8.3 angstrom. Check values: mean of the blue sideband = 23.7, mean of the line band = 19.4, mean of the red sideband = 23.1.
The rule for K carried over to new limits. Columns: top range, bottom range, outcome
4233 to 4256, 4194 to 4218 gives 0.90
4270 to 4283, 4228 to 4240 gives 1.10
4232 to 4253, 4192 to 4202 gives 0.93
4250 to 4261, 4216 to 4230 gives 1.39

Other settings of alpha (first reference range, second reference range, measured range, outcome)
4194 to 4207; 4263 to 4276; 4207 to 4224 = -0.5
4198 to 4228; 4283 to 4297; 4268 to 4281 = 0.4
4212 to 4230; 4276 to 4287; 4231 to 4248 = -3.0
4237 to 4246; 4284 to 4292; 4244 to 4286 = -0.9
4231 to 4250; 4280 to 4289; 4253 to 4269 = -1.1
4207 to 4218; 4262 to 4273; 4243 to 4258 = 1.4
